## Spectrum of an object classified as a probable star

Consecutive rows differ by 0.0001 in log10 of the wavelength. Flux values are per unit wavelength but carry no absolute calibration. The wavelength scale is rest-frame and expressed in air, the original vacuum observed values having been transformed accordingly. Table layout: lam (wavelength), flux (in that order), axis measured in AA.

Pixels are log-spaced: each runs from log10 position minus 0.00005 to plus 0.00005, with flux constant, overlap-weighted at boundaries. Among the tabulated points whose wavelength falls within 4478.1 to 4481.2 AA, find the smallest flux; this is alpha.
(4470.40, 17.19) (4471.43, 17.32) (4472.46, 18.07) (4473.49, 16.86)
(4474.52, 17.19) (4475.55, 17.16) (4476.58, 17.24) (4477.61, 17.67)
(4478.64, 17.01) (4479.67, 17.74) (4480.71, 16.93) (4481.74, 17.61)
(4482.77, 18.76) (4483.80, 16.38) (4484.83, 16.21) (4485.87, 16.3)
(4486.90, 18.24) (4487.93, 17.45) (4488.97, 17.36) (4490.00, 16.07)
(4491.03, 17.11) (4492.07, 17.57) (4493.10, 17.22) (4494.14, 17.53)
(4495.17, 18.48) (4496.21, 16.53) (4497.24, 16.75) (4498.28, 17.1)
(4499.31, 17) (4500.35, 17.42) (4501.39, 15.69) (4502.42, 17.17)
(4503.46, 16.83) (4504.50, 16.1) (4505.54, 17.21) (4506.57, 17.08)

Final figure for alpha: 16.93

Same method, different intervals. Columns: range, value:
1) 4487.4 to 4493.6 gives 16.07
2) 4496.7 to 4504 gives 15.69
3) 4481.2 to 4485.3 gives 16.21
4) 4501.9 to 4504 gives 16.83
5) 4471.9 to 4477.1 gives 16.86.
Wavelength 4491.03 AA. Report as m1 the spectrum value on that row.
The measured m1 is 17.11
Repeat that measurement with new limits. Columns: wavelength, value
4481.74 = 17.61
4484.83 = 16.21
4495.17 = 18.48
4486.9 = 18.24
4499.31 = 17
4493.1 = 17.22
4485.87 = 16.3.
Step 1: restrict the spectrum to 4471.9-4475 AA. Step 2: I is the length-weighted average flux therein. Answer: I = 17.4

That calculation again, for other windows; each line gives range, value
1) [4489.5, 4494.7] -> 17.1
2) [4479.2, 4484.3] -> 17.5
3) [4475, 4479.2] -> 17.3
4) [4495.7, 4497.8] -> 16.7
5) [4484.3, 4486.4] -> 16.3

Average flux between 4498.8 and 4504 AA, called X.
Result 16.8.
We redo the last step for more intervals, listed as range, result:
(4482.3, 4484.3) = 17.6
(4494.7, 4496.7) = 17.5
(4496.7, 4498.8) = 17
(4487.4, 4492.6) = 17.1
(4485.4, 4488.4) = 17.4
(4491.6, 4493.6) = 17.4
